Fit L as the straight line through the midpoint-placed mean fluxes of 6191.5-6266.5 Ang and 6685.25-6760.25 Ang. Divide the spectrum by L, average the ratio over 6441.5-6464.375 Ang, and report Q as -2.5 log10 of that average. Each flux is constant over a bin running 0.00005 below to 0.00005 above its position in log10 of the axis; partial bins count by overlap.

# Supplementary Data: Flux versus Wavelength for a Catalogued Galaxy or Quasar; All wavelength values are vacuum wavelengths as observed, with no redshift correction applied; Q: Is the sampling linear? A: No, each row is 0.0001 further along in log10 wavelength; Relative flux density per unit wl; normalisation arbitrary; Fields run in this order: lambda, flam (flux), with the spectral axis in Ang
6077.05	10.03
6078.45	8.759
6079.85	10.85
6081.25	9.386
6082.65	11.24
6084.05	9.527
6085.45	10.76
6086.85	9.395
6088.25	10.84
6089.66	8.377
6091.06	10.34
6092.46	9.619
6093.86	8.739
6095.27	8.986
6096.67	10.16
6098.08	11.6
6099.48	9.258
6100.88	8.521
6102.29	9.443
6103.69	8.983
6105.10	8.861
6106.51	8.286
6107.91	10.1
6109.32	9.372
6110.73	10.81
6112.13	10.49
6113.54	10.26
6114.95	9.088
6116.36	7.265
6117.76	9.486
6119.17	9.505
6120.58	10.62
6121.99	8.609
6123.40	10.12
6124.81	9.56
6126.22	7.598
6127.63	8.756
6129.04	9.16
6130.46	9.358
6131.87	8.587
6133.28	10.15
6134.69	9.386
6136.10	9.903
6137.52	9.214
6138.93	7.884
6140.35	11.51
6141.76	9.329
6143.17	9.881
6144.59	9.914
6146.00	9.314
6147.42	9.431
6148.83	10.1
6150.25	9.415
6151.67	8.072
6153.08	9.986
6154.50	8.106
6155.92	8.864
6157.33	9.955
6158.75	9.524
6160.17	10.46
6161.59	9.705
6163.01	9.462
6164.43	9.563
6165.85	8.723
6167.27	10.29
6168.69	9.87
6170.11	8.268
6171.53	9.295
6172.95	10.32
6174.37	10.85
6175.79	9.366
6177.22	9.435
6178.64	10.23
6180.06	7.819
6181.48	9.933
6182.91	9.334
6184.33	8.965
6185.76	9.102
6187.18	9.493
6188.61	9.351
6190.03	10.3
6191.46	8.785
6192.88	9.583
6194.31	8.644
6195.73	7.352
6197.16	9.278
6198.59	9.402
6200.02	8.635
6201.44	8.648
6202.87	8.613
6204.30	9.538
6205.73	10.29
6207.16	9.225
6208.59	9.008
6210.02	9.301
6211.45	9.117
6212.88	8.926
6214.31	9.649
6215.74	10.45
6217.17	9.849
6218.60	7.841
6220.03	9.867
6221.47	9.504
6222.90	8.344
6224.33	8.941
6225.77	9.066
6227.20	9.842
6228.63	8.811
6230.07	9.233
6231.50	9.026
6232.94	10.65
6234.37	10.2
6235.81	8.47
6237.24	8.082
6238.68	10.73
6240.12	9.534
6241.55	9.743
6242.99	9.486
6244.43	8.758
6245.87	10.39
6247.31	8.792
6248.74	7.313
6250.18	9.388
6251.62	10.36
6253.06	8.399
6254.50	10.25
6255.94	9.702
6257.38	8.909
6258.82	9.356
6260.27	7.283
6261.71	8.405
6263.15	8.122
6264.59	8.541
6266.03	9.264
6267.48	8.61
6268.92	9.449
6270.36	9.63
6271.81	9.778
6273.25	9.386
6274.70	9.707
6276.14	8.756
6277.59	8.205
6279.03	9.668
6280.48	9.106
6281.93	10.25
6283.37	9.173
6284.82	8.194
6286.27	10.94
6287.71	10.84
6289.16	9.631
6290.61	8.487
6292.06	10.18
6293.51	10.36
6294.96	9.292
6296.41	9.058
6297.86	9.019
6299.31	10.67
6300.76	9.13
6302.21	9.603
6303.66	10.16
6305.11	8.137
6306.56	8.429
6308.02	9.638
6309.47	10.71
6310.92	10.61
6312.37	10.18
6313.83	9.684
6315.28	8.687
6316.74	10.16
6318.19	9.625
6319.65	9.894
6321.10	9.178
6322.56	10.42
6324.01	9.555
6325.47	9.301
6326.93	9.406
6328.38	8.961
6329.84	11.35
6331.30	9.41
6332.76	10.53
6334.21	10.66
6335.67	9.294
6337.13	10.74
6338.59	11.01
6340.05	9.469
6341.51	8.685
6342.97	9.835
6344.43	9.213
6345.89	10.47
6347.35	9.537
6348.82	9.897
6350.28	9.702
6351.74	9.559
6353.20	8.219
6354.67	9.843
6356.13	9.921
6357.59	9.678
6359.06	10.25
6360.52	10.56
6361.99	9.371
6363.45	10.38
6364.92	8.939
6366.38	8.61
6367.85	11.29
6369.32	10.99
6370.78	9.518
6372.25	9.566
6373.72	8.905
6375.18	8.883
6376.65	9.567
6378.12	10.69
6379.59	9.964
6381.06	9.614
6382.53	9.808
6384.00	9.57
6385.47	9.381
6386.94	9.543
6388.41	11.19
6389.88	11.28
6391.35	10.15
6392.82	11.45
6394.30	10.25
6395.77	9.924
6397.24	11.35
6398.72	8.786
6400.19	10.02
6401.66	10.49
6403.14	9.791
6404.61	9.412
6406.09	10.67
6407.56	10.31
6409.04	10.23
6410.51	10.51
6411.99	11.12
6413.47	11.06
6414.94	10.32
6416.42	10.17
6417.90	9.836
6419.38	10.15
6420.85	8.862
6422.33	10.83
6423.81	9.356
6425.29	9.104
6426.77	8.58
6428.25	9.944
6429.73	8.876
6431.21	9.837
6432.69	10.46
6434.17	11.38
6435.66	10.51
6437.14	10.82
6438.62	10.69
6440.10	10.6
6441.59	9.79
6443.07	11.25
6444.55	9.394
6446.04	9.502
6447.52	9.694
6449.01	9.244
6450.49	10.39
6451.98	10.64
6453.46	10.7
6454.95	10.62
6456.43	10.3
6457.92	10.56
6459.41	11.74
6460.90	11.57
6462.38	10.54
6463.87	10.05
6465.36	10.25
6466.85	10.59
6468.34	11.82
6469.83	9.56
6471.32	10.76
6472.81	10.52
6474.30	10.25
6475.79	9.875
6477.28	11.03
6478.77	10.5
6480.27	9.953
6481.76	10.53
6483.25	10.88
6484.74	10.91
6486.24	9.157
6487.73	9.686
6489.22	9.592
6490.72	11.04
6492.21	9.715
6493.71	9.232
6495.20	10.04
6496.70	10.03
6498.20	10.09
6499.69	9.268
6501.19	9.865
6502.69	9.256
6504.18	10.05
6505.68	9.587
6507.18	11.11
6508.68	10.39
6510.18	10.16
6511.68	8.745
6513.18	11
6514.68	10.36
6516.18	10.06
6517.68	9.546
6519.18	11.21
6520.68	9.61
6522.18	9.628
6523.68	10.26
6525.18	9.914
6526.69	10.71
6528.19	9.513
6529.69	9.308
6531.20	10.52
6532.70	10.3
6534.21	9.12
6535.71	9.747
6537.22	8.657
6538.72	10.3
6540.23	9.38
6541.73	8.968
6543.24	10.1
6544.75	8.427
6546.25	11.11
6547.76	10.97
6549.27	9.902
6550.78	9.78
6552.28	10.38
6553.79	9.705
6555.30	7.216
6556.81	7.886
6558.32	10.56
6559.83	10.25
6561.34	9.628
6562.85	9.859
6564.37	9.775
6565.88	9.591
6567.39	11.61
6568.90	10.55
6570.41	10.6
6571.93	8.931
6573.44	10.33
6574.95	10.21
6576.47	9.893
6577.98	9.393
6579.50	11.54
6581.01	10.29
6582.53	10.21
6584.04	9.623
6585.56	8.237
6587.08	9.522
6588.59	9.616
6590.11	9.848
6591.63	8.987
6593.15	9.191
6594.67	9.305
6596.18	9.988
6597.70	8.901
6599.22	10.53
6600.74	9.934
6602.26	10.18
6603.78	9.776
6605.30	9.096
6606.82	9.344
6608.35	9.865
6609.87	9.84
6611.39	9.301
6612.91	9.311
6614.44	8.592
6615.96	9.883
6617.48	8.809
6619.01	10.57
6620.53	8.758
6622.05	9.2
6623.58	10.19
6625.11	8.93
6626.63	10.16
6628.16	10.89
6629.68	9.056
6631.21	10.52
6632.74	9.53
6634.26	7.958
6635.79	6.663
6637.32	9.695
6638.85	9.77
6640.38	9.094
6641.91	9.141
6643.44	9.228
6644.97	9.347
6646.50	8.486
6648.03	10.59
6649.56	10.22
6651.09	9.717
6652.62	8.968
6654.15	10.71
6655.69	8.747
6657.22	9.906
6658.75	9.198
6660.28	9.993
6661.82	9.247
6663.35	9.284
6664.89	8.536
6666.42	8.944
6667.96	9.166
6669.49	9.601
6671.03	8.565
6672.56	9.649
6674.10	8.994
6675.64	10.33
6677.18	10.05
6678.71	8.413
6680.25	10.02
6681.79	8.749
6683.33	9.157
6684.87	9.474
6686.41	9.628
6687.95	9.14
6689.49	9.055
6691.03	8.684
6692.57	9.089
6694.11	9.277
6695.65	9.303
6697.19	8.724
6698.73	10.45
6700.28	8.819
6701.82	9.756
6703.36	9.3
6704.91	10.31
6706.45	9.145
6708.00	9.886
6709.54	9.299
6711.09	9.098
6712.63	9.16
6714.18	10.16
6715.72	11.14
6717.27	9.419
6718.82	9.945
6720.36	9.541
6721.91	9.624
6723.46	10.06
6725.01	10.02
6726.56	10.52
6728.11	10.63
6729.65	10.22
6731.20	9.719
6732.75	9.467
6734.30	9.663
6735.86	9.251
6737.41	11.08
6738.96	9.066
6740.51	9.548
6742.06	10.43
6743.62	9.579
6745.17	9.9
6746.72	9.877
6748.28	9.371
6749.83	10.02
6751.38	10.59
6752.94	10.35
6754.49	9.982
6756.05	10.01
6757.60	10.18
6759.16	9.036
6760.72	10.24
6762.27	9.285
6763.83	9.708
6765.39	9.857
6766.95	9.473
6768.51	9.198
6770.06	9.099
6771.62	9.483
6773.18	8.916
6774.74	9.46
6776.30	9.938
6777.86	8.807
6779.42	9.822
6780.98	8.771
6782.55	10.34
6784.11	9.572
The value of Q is -0.11 mag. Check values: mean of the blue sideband 9.15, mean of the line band 10.4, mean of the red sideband 9.72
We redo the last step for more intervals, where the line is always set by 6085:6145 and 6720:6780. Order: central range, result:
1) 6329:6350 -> -0.05 mag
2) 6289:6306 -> 0.01 mag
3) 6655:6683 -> 0.05 mag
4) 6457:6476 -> -0.11 mag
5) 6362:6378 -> -0.01 mag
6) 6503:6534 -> -0.04 mag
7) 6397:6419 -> -0.07 mag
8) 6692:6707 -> 0.04 mag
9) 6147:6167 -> 0.01 mag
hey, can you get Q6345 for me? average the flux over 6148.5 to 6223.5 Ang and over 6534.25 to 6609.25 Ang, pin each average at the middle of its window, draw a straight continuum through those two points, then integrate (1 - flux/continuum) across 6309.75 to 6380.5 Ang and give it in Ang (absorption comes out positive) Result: -2.3 Ang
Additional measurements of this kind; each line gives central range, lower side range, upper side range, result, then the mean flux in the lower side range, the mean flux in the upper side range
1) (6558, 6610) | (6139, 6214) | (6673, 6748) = -1.6 Ang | 9.37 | 9.63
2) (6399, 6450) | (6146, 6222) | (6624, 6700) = -4.0 Ang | 9.34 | 9.35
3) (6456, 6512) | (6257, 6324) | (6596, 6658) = -4.7 Ang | 9.41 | 9.49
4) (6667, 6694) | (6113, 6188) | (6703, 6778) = 1.3 Ang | 9.4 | 9.77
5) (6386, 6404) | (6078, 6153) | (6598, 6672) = -1.6 Ang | 9.52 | 9.44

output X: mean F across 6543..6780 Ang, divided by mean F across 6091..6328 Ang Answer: 1.02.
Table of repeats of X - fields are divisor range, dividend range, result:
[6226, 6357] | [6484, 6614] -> 1.03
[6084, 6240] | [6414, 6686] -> 1.05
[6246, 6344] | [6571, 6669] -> 1.00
